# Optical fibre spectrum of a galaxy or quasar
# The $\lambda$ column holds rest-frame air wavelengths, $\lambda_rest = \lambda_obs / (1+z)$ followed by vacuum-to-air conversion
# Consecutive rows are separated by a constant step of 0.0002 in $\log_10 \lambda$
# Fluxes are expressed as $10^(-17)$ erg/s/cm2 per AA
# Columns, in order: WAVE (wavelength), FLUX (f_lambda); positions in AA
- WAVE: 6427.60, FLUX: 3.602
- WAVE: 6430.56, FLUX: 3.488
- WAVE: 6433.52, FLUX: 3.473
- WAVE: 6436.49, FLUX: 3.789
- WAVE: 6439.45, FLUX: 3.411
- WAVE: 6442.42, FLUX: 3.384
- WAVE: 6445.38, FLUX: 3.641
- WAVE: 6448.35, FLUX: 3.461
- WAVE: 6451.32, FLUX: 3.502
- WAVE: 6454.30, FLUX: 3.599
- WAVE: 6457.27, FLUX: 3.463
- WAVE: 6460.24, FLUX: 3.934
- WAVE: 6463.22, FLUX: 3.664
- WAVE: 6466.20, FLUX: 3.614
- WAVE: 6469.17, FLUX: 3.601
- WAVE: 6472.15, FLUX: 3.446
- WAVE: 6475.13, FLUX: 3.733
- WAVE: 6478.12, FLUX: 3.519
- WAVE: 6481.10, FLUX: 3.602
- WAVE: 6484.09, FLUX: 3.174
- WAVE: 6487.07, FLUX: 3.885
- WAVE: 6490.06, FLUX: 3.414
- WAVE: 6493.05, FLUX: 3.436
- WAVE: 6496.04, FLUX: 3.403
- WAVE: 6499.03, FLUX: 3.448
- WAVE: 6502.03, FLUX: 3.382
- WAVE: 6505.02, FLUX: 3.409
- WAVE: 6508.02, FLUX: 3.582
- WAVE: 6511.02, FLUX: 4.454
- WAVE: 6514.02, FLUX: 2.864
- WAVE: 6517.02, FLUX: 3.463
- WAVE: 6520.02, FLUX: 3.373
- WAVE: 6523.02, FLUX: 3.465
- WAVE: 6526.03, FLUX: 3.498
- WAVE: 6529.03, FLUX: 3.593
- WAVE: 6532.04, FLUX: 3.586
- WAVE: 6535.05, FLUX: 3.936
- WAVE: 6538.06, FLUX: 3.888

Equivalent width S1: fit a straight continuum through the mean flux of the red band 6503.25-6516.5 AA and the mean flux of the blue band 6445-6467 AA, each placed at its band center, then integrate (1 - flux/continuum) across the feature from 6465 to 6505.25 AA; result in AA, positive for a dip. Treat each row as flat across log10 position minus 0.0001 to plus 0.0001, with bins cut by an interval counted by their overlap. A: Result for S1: 0.9 AA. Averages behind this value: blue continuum 3.61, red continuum 3.56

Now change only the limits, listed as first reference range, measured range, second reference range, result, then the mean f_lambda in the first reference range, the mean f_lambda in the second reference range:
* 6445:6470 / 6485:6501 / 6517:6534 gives 0.3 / 3.61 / 3.51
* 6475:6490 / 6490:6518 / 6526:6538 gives 1.0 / 3.55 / 3.7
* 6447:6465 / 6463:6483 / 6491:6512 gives 0.0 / 3.6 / 3.56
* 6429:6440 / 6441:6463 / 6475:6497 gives -0.2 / 3.55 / 3.51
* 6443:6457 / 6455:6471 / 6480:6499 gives -0.6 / 3.53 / 3.48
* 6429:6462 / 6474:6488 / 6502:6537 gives 0.0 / 3.56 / 3.56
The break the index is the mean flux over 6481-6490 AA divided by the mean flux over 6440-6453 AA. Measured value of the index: 1.01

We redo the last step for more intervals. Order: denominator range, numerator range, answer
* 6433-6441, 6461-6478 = 1.01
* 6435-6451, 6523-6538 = 1.03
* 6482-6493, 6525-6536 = 1.04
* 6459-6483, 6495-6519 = 0.96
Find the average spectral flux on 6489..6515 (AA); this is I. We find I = 3.5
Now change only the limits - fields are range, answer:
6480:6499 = 3.48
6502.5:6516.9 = 3.55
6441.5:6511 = 3.56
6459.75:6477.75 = 3.64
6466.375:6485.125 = 3.53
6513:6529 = 3.37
